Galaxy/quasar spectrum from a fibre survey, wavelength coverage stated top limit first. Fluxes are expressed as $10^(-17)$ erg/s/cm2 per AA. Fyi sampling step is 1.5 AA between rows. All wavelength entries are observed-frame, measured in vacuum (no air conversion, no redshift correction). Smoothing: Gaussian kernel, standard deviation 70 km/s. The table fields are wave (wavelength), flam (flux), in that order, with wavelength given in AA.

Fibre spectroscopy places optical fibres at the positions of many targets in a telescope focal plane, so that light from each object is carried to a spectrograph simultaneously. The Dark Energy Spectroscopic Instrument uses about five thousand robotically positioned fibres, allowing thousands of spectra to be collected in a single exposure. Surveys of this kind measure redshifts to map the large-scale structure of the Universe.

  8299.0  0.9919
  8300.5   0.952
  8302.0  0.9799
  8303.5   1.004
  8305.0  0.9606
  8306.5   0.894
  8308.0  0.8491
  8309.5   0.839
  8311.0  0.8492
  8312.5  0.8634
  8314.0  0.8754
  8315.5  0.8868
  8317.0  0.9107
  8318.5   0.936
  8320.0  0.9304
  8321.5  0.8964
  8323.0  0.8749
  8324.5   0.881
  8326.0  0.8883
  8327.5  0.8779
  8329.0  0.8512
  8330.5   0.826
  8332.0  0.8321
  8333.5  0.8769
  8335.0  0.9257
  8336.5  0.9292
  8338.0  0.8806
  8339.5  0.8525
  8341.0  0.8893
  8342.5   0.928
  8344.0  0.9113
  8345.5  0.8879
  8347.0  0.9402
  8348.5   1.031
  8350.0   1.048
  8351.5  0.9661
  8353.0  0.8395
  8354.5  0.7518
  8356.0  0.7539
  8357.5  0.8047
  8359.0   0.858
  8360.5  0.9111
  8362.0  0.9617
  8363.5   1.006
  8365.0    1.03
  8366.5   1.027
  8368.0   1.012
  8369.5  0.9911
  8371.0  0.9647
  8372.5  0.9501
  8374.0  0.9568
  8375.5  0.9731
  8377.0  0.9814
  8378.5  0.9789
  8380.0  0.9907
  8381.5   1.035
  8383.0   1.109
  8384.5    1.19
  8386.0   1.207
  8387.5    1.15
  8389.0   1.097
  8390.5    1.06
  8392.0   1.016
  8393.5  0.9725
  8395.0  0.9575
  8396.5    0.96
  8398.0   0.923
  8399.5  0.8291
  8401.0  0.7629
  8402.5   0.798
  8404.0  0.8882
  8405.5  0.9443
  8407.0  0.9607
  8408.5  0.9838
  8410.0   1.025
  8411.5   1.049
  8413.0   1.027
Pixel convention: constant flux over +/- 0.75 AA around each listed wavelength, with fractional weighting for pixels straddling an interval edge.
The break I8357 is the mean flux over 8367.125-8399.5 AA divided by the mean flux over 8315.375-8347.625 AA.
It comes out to 1.14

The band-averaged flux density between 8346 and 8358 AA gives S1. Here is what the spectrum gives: 0.894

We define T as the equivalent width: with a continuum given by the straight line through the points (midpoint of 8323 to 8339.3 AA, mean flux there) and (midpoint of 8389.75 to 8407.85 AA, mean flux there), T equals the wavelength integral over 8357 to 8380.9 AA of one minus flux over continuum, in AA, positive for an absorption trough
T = -1.64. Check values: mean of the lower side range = 0.876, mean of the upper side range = 0.923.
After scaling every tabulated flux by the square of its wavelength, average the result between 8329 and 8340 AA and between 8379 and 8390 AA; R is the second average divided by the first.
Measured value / 1.28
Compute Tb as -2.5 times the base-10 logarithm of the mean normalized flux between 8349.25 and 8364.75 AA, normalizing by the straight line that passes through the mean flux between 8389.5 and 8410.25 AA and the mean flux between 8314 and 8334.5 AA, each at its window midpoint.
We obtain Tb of 0.01 mag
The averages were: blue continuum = 0.882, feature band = 0.895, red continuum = 0.934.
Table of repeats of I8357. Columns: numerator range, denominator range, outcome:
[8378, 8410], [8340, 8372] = 1.07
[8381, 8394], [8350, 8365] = 1.23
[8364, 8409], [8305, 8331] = 1.12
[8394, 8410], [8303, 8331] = 1.02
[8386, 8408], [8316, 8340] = 1.08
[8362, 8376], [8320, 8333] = 1.14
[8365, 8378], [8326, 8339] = 1.13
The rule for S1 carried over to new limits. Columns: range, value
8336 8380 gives 0.933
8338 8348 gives 0.903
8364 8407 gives 0.991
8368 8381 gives 0.977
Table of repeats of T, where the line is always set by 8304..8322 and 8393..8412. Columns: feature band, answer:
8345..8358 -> 0.2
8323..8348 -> 0.4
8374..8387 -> -1.9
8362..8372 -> -1.0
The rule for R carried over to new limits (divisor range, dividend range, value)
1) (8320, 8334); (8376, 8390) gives 1.26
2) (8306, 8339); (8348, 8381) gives 1.08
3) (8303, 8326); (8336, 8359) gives 1.01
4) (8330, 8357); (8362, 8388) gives 1.16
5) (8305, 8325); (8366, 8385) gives 1.16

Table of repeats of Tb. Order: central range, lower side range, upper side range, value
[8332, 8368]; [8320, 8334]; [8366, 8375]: 0.02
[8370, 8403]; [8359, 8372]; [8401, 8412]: -0.04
